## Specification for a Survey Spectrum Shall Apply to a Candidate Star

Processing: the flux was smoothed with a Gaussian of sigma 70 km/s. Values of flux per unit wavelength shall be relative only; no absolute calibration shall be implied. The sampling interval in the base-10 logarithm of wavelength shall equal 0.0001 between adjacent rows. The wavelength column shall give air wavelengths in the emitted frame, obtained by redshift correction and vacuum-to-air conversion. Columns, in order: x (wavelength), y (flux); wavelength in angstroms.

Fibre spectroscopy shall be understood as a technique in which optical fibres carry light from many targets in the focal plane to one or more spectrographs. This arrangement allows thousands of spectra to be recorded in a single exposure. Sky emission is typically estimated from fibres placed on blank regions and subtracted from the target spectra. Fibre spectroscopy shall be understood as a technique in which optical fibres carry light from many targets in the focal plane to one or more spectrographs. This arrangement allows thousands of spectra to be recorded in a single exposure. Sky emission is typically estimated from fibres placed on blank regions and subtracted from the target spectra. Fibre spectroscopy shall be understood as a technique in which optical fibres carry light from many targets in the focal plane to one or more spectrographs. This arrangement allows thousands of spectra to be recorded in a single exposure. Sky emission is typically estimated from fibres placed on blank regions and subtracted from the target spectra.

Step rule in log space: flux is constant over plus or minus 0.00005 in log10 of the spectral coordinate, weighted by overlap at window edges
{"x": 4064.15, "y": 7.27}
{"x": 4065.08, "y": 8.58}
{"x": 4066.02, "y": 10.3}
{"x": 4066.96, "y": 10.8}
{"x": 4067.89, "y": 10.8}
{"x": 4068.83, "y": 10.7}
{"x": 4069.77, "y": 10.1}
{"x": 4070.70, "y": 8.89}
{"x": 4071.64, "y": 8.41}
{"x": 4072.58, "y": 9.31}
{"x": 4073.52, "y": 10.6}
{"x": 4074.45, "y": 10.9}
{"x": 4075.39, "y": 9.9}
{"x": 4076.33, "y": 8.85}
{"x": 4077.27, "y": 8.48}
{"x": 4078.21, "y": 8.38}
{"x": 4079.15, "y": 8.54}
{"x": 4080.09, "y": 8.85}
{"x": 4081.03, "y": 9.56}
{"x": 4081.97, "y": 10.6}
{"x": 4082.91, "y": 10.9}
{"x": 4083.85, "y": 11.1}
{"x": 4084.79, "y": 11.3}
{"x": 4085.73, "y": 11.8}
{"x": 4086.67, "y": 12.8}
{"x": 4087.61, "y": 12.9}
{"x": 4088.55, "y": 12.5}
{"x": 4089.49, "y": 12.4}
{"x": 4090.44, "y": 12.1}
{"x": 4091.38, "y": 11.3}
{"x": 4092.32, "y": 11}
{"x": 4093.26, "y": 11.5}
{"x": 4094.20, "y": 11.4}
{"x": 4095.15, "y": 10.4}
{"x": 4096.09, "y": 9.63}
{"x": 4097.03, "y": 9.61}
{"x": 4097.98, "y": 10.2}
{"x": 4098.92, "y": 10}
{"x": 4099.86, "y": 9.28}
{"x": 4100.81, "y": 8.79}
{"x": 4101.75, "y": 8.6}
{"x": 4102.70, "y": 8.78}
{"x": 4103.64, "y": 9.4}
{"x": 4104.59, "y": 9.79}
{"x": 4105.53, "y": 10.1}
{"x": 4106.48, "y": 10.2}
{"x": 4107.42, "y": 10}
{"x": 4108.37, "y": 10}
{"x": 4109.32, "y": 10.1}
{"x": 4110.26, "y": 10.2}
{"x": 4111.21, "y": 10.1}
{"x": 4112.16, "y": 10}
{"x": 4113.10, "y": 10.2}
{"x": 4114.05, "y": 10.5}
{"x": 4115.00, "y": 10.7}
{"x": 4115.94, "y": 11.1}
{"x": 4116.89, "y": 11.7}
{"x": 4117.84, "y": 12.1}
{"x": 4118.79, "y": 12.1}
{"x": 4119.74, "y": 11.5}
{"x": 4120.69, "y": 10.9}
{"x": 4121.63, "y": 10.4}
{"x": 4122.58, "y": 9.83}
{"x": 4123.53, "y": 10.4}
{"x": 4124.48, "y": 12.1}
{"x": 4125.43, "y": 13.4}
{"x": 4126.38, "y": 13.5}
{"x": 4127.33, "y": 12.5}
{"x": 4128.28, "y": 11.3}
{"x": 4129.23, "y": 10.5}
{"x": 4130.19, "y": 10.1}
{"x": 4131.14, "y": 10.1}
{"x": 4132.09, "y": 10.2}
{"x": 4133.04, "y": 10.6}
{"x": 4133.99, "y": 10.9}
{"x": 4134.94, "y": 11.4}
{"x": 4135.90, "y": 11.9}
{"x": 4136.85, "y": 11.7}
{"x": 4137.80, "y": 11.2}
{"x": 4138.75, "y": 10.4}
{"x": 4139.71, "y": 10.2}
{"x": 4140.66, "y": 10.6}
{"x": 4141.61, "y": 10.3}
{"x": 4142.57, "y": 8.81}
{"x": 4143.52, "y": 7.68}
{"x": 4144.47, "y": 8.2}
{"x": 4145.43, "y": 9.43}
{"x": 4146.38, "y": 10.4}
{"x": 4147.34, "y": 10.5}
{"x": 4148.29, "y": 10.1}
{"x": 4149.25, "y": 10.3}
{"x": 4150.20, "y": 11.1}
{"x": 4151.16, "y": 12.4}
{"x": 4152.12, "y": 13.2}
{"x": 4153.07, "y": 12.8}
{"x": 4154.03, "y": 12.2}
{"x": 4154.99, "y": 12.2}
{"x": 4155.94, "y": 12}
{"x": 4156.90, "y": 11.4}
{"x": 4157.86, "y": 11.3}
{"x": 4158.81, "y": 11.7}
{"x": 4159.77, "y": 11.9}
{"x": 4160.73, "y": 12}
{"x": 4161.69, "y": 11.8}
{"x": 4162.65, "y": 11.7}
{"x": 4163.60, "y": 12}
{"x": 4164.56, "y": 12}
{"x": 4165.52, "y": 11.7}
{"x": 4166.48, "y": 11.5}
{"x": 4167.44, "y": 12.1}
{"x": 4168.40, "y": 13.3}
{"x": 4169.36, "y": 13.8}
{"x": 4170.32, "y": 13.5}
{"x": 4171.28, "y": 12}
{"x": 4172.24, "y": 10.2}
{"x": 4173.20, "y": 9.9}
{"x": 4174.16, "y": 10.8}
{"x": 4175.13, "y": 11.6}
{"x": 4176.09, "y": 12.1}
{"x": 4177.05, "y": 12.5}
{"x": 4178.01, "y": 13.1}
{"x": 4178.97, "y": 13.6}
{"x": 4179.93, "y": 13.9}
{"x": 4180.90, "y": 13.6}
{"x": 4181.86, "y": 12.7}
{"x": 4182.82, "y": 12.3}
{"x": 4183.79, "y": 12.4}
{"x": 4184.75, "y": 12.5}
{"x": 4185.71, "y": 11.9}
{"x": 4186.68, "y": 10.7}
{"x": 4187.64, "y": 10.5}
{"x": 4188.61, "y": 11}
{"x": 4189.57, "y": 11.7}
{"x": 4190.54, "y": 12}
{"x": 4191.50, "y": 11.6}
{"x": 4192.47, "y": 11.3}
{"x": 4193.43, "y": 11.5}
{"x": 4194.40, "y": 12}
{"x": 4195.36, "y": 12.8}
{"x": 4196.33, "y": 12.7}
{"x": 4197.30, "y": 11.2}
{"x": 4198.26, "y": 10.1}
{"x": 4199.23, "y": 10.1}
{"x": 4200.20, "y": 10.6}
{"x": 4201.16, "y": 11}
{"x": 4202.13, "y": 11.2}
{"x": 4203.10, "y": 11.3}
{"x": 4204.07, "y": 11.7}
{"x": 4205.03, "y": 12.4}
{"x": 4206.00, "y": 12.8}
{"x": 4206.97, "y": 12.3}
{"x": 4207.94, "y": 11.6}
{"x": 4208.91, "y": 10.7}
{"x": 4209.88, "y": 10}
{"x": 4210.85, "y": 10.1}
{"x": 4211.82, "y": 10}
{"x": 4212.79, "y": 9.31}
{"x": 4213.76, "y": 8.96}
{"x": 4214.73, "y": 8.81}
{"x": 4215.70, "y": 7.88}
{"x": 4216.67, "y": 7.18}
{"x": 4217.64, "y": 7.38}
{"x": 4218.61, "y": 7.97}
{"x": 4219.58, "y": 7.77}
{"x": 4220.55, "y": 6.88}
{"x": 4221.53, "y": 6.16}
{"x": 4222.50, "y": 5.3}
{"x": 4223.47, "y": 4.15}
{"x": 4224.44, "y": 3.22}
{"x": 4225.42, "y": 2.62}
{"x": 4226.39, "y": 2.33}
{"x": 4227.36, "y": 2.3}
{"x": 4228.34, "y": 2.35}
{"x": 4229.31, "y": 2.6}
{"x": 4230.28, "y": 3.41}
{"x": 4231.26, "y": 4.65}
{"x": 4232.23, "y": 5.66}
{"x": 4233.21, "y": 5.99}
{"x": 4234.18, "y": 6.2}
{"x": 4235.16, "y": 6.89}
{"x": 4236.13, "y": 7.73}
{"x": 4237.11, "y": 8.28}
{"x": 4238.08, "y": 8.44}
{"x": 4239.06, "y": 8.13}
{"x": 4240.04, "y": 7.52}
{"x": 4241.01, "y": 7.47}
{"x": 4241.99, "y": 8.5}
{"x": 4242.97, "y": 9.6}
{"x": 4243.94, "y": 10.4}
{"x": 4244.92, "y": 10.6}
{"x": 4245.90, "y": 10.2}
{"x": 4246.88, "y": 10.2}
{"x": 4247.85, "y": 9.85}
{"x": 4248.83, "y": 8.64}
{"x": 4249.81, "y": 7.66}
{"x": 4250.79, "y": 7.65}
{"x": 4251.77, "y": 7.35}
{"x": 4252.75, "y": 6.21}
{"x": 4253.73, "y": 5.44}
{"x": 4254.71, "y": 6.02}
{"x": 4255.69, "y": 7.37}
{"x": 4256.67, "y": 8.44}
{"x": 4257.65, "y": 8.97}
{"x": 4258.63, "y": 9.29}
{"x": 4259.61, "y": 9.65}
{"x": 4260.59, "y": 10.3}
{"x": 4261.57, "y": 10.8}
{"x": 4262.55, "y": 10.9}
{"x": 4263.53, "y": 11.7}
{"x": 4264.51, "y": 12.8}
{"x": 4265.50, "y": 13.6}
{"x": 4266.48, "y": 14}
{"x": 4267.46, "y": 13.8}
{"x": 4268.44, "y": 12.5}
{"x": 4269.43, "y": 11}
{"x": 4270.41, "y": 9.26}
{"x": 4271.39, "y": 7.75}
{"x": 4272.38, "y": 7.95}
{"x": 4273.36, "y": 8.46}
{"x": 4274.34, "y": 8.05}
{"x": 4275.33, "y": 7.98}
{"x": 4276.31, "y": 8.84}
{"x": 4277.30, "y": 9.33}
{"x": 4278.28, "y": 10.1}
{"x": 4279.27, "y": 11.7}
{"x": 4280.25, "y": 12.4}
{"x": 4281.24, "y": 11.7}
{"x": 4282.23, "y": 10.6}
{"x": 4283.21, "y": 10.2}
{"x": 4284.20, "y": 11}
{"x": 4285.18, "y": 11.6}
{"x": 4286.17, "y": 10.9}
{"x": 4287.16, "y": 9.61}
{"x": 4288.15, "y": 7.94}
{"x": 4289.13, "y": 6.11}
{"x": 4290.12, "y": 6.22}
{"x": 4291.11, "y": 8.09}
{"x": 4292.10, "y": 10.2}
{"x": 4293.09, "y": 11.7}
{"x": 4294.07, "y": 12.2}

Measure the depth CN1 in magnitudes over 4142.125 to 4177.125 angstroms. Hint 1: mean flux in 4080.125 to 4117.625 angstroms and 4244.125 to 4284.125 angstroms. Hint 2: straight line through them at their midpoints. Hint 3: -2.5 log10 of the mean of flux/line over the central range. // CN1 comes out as -0.11 mag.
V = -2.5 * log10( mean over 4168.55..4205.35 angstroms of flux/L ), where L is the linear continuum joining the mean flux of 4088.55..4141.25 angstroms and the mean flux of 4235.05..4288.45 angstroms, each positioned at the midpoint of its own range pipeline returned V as -0.17 mag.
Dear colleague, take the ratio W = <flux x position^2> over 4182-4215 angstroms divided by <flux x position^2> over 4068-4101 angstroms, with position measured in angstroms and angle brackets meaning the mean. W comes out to 1.14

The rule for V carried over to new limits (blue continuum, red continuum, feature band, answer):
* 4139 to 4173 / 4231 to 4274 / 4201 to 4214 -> -0.09 mag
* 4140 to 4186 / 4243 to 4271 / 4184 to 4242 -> 0.23 mag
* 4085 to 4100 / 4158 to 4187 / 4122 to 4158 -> 0.08 mag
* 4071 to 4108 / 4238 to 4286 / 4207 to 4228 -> 0.33 mag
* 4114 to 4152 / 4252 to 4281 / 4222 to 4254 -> 0.45 mag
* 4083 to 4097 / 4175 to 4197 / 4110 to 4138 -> 0.06 mag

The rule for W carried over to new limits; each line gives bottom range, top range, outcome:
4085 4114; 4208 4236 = 0.65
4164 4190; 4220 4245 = 0.51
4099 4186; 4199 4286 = 0.82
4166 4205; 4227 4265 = 0.68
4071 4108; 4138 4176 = 1.14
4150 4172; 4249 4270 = 0.84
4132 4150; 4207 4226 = 0.78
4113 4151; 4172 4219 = 1.06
